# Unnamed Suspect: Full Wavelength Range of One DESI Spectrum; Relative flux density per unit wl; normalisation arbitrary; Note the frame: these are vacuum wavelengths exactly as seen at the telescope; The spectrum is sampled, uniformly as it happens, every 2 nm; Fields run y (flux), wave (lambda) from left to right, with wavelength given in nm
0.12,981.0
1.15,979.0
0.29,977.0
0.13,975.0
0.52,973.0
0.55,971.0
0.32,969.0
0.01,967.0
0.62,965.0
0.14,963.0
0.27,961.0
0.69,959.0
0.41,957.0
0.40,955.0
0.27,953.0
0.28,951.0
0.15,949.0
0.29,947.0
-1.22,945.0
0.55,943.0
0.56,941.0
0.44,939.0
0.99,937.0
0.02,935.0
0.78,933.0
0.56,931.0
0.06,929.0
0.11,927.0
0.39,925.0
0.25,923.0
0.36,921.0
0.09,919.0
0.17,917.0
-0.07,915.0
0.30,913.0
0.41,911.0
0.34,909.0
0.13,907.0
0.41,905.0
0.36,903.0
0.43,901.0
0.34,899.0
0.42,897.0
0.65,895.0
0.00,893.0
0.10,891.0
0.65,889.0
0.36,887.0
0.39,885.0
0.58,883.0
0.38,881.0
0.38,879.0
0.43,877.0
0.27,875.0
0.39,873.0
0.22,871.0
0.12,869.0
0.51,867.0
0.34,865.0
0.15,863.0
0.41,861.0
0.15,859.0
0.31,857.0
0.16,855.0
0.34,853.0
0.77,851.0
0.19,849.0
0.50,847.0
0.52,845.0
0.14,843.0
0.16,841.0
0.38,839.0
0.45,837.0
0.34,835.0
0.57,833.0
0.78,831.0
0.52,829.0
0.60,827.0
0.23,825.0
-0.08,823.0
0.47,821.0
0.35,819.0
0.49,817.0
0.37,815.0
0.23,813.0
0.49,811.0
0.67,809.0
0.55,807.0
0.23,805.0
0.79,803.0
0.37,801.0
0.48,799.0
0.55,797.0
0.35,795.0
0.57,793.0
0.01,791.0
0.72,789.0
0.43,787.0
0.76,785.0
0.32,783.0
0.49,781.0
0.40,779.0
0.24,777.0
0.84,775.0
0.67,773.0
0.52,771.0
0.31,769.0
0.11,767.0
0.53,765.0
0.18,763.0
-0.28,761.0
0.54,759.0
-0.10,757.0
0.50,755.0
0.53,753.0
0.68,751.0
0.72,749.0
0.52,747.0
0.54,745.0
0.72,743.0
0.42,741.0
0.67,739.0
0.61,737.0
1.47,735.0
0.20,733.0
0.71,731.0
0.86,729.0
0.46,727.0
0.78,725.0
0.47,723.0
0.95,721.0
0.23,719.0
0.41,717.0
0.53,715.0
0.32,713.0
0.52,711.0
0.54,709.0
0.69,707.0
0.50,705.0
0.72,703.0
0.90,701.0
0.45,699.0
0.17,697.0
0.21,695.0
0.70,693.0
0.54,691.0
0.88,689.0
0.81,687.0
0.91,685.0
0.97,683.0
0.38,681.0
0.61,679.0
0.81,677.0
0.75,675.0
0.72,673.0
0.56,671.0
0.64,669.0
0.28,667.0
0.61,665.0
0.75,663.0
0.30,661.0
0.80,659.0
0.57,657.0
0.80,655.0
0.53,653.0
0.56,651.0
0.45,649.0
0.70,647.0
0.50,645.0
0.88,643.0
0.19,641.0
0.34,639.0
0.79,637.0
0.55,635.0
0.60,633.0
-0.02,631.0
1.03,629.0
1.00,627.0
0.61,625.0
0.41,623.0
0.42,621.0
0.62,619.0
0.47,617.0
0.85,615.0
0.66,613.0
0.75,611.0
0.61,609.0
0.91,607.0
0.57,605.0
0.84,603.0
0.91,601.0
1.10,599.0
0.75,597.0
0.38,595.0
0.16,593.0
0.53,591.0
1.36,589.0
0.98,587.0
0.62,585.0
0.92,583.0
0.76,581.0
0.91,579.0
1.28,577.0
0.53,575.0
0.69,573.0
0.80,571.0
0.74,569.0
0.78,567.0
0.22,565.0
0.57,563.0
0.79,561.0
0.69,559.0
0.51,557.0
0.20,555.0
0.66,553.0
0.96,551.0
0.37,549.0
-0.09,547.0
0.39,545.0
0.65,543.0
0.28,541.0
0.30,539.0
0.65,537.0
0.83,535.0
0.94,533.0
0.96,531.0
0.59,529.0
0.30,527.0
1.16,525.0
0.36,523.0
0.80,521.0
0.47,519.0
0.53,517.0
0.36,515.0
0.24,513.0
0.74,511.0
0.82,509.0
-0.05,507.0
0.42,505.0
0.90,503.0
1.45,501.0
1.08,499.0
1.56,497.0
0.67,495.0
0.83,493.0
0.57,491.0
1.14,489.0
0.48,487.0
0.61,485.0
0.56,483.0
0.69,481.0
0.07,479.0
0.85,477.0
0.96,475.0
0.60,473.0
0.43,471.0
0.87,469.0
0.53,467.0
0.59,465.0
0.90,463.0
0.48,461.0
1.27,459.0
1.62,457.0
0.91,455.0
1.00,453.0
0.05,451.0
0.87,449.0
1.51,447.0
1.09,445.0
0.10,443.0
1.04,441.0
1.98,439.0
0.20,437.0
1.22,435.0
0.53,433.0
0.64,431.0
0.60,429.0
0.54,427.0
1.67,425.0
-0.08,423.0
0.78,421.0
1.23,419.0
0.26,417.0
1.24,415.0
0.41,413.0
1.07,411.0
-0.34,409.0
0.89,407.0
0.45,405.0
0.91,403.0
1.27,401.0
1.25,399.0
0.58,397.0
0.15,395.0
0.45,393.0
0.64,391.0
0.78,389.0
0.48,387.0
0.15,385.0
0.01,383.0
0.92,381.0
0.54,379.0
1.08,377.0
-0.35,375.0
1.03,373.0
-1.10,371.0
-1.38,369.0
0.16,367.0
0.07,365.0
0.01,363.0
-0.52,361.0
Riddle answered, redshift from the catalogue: 0.10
